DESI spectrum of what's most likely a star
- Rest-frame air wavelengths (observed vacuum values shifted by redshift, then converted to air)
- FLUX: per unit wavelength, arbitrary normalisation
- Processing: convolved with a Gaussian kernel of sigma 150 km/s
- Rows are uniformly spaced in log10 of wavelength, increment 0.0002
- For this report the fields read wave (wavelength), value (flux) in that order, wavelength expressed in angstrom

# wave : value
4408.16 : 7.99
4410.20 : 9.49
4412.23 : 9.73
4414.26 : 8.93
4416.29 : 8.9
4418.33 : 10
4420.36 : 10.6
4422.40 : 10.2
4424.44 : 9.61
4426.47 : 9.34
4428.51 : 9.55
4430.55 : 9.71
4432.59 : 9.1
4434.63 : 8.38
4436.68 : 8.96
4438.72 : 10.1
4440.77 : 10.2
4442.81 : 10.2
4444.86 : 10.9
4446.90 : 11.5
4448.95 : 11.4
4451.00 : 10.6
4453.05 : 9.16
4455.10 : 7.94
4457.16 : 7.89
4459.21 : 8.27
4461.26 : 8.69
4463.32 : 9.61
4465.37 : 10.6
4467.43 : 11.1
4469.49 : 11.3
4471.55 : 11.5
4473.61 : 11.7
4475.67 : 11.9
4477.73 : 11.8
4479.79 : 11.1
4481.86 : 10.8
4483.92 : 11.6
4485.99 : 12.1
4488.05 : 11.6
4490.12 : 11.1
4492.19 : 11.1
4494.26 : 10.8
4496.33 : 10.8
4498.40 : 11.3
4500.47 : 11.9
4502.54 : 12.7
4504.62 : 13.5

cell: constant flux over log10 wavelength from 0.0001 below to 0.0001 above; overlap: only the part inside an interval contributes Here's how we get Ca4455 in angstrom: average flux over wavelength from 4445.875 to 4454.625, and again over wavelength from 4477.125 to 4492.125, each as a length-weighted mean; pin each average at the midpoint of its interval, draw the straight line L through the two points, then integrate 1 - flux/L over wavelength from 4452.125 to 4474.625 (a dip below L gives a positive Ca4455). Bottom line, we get 2.2 angstrom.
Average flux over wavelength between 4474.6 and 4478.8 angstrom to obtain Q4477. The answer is 11.9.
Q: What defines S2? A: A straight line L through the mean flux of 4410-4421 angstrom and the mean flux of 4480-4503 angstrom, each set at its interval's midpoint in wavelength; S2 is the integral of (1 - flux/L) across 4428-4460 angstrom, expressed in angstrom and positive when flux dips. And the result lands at 2.0 angstrom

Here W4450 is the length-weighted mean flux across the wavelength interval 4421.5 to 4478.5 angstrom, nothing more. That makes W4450 10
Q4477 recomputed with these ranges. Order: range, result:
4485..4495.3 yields 11.3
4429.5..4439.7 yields 9.25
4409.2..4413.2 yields 9.61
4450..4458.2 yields 8.89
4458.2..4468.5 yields 9.66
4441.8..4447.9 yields 10.9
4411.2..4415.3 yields 9.34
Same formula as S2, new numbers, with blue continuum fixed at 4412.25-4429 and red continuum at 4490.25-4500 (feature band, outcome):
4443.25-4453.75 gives -0.57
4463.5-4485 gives -1.22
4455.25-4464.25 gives 1.61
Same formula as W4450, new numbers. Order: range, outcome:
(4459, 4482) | 10.8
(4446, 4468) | 9.66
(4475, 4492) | 11.5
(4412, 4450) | 9.86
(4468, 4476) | 11.5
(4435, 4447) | 10.1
